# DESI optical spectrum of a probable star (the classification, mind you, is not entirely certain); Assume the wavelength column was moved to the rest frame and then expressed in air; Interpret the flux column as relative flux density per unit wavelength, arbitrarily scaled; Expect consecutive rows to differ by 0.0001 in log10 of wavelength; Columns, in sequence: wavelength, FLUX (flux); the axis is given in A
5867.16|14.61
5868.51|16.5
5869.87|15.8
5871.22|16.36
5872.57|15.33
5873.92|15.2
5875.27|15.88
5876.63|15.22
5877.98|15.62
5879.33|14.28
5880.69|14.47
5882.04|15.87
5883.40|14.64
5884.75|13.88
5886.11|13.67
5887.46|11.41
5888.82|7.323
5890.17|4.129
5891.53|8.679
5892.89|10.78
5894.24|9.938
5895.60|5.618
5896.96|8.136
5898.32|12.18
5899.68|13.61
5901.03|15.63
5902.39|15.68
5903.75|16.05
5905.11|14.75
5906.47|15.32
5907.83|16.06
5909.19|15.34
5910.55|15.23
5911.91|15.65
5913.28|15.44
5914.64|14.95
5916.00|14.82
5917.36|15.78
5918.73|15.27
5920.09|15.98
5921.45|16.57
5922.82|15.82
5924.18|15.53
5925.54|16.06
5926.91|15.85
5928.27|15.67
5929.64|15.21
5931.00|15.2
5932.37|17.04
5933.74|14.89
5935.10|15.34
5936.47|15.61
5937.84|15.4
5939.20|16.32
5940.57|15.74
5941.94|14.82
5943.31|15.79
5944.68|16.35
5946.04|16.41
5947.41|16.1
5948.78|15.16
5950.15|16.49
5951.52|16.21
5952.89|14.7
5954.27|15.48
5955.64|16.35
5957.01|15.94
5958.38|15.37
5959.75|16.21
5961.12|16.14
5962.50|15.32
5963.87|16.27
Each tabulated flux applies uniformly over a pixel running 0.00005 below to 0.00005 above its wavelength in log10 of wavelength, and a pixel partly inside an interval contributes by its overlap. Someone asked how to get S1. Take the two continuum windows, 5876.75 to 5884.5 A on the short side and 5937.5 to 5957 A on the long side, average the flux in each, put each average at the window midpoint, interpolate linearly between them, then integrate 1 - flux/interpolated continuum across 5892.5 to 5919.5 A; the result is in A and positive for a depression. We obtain 2.5 A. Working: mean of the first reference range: 14.9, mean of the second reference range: 15.8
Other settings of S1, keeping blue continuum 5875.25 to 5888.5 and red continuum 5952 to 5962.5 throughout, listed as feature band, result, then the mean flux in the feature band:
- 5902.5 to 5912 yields -0.5 A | 15.5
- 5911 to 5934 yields -0.9 A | 15.6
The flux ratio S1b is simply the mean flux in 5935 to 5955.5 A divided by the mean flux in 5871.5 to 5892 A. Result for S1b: 1.2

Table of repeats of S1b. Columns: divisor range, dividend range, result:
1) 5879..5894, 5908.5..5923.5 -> 1.34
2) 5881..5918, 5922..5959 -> 1.21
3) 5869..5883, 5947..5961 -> 1.03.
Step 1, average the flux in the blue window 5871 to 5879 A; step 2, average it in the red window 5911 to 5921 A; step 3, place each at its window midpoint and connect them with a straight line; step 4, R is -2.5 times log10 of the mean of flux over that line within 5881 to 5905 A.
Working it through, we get 0.30 mag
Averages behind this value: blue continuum 15.5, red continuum 15.4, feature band 11.7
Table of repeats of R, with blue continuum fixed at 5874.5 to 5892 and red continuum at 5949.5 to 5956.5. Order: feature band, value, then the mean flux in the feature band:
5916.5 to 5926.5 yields -0.10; 15.8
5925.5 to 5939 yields -0.05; 15.6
